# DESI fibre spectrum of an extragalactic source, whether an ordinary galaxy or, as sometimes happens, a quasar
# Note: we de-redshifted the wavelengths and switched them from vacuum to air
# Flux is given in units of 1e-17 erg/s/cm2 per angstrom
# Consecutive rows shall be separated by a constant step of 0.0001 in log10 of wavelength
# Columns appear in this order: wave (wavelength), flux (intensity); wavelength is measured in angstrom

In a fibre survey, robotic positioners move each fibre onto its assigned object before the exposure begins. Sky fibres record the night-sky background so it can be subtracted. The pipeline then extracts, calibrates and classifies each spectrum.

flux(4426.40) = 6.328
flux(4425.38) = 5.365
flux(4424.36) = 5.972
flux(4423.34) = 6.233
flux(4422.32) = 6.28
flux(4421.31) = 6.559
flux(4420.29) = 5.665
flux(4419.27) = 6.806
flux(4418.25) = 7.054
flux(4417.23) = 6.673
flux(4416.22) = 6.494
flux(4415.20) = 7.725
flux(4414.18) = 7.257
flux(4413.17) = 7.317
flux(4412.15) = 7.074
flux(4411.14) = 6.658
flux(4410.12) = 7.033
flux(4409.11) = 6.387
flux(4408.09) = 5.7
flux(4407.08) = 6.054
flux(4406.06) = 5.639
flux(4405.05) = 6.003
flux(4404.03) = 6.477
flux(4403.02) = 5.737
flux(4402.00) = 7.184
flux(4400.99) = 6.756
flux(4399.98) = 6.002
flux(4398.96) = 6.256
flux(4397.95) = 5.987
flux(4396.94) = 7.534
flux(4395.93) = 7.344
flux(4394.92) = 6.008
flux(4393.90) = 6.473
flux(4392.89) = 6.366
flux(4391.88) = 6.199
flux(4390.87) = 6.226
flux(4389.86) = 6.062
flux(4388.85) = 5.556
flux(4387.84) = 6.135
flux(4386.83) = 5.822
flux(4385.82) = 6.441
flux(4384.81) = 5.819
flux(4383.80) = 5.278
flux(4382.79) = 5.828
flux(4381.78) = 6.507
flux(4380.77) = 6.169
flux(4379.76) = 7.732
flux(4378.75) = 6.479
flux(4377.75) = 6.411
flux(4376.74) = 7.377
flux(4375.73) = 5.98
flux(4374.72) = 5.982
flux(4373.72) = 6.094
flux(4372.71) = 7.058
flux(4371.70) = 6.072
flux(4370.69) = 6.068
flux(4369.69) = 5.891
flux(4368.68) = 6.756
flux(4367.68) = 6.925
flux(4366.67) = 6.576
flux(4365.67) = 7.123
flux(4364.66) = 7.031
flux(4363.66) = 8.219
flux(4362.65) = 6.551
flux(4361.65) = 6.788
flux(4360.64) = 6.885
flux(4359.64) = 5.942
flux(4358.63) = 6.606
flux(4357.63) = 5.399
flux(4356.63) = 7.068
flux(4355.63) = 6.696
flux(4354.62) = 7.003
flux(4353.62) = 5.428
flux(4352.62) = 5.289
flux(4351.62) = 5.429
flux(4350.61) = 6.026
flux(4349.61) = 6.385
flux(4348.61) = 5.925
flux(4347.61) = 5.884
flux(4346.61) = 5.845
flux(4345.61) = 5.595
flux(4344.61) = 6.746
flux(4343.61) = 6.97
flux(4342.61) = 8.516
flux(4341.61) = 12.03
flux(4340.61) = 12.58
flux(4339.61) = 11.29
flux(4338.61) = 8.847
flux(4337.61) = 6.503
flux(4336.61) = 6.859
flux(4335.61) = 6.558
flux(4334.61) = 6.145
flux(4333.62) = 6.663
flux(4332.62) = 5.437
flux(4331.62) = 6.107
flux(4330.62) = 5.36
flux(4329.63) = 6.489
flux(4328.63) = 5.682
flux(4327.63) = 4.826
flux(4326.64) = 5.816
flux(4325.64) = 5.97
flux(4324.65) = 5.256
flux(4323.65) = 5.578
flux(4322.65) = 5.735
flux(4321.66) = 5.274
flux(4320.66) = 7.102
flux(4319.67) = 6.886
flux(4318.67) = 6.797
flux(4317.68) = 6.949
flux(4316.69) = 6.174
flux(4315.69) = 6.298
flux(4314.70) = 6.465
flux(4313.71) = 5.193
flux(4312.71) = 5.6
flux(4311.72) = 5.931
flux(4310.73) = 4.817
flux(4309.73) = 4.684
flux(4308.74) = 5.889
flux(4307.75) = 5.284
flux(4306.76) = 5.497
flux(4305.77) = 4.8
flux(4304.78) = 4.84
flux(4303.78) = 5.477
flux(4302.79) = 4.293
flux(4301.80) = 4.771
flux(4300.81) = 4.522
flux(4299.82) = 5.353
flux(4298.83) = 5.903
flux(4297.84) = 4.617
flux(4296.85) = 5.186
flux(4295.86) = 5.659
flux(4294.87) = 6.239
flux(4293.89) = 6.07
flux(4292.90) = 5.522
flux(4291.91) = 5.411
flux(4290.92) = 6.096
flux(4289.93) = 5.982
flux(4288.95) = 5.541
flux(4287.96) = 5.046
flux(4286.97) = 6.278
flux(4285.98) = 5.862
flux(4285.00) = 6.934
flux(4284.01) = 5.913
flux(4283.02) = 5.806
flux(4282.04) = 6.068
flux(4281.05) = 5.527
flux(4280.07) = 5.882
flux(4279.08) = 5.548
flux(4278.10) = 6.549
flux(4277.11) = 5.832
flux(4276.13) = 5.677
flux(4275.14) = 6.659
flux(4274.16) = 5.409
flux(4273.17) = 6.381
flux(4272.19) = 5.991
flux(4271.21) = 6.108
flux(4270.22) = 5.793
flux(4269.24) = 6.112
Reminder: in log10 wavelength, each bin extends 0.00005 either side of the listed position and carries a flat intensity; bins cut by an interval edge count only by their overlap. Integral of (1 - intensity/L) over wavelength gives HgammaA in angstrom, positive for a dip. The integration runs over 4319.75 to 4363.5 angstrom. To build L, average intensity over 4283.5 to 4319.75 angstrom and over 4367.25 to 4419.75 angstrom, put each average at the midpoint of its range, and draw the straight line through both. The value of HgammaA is -4.9 angstrom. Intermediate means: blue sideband 5.63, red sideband 6.44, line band 6.64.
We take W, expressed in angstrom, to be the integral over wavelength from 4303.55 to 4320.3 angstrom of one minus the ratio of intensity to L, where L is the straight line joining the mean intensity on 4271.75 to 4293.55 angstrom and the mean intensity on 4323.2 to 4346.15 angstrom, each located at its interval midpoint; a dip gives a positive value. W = 2.03 angstrom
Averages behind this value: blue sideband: 5.91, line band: 5.76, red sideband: 7.04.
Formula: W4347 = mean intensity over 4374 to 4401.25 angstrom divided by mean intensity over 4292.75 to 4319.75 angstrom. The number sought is 1.1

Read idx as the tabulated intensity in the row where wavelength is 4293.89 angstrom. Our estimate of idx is 6.07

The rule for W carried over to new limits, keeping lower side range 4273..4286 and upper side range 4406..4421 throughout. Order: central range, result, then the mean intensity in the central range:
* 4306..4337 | 1.53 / 5.9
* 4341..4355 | -0.79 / 6.69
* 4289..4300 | 0.78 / 5.65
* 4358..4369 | -0.73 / 6.84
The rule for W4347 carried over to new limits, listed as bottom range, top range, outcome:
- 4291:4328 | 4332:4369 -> 1.25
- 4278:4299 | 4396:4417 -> 1.14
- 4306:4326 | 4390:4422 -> 1.12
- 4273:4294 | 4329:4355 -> 1.19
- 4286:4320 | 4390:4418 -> 1.17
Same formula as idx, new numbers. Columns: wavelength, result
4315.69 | 6.298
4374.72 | 5.982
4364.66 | 7.031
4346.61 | 5.845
